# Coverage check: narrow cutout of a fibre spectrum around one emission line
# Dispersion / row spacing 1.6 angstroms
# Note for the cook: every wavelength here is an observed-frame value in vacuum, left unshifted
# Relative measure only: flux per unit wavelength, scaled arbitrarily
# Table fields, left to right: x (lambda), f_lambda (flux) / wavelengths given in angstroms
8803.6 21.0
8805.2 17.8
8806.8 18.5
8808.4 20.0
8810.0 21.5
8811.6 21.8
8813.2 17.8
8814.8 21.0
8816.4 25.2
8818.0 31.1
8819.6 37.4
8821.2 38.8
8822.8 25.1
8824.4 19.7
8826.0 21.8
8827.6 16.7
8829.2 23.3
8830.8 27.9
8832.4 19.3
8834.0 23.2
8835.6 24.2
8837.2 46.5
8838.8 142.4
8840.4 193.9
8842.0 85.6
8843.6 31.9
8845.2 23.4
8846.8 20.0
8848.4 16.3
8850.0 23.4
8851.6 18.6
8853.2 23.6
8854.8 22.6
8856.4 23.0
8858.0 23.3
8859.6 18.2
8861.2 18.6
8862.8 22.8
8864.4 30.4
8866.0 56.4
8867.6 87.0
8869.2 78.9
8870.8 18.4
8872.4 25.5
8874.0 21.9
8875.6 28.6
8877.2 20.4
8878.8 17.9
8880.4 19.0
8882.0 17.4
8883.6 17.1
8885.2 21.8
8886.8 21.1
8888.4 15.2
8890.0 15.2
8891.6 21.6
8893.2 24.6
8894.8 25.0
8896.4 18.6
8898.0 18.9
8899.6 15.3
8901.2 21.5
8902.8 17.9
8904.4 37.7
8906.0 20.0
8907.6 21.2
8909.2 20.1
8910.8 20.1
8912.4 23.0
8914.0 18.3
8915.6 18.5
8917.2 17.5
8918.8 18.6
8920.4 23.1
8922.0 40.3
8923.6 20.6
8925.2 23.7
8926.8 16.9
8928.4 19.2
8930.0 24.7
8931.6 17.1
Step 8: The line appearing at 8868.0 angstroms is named [N II] 6583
